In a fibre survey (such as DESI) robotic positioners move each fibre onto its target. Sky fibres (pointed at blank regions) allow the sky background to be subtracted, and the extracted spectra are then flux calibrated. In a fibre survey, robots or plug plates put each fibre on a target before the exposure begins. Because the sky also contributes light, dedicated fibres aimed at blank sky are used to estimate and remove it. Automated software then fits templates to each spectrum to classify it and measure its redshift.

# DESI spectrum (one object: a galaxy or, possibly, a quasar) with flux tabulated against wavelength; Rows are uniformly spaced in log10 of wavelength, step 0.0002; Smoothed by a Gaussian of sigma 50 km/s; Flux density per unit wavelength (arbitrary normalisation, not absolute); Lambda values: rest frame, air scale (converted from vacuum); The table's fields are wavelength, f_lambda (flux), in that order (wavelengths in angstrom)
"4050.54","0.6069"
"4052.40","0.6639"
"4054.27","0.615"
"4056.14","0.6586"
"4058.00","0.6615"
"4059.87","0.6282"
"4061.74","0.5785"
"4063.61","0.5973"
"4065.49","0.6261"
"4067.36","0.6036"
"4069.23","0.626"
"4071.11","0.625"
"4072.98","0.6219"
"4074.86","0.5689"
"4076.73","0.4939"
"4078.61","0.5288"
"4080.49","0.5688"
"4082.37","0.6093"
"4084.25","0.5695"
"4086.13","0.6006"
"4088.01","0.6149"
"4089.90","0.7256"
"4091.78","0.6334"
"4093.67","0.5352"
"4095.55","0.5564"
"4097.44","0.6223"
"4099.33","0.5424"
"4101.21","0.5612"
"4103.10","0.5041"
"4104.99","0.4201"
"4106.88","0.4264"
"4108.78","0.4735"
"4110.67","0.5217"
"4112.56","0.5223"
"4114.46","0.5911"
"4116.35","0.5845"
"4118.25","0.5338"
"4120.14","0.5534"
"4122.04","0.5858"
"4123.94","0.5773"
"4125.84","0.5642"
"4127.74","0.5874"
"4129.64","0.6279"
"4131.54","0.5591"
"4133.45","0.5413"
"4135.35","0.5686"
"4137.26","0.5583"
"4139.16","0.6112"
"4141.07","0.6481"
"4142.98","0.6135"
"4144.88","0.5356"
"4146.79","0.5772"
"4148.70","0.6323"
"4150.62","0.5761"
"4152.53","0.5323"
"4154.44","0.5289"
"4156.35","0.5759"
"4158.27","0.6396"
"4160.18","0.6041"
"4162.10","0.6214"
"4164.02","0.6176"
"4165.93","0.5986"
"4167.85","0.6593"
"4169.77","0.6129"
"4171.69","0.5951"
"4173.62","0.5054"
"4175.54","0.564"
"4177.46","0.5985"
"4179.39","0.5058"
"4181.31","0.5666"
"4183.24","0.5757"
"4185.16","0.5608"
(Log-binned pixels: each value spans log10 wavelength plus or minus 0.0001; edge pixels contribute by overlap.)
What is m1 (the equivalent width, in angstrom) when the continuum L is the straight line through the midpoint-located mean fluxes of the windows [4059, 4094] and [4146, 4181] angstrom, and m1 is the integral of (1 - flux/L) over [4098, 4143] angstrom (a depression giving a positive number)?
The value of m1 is 3.0 angstrom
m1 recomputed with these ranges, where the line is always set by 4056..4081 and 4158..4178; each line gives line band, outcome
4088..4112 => 2.1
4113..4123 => 0.5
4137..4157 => 0.6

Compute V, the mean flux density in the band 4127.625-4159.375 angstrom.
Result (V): 0.583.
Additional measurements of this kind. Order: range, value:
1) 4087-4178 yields 0.574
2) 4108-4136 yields 0.56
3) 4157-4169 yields 0.622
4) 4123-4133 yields 0.581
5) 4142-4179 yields 0.588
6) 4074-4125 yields 0.556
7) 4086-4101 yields 0.602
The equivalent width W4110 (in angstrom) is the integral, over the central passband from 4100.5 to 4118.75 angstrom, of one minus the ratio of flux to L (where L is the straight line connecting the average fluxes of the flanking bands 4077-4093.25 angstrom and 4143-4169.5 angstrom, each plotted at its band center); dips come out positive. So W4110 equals 2.6 angstrom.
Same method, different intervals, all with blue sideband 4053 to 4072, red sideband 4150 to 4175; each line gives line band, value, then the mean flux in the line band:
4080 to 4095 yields 0.2 angstrom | 0.607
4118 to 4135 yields 0.8 angstrom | 0.572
